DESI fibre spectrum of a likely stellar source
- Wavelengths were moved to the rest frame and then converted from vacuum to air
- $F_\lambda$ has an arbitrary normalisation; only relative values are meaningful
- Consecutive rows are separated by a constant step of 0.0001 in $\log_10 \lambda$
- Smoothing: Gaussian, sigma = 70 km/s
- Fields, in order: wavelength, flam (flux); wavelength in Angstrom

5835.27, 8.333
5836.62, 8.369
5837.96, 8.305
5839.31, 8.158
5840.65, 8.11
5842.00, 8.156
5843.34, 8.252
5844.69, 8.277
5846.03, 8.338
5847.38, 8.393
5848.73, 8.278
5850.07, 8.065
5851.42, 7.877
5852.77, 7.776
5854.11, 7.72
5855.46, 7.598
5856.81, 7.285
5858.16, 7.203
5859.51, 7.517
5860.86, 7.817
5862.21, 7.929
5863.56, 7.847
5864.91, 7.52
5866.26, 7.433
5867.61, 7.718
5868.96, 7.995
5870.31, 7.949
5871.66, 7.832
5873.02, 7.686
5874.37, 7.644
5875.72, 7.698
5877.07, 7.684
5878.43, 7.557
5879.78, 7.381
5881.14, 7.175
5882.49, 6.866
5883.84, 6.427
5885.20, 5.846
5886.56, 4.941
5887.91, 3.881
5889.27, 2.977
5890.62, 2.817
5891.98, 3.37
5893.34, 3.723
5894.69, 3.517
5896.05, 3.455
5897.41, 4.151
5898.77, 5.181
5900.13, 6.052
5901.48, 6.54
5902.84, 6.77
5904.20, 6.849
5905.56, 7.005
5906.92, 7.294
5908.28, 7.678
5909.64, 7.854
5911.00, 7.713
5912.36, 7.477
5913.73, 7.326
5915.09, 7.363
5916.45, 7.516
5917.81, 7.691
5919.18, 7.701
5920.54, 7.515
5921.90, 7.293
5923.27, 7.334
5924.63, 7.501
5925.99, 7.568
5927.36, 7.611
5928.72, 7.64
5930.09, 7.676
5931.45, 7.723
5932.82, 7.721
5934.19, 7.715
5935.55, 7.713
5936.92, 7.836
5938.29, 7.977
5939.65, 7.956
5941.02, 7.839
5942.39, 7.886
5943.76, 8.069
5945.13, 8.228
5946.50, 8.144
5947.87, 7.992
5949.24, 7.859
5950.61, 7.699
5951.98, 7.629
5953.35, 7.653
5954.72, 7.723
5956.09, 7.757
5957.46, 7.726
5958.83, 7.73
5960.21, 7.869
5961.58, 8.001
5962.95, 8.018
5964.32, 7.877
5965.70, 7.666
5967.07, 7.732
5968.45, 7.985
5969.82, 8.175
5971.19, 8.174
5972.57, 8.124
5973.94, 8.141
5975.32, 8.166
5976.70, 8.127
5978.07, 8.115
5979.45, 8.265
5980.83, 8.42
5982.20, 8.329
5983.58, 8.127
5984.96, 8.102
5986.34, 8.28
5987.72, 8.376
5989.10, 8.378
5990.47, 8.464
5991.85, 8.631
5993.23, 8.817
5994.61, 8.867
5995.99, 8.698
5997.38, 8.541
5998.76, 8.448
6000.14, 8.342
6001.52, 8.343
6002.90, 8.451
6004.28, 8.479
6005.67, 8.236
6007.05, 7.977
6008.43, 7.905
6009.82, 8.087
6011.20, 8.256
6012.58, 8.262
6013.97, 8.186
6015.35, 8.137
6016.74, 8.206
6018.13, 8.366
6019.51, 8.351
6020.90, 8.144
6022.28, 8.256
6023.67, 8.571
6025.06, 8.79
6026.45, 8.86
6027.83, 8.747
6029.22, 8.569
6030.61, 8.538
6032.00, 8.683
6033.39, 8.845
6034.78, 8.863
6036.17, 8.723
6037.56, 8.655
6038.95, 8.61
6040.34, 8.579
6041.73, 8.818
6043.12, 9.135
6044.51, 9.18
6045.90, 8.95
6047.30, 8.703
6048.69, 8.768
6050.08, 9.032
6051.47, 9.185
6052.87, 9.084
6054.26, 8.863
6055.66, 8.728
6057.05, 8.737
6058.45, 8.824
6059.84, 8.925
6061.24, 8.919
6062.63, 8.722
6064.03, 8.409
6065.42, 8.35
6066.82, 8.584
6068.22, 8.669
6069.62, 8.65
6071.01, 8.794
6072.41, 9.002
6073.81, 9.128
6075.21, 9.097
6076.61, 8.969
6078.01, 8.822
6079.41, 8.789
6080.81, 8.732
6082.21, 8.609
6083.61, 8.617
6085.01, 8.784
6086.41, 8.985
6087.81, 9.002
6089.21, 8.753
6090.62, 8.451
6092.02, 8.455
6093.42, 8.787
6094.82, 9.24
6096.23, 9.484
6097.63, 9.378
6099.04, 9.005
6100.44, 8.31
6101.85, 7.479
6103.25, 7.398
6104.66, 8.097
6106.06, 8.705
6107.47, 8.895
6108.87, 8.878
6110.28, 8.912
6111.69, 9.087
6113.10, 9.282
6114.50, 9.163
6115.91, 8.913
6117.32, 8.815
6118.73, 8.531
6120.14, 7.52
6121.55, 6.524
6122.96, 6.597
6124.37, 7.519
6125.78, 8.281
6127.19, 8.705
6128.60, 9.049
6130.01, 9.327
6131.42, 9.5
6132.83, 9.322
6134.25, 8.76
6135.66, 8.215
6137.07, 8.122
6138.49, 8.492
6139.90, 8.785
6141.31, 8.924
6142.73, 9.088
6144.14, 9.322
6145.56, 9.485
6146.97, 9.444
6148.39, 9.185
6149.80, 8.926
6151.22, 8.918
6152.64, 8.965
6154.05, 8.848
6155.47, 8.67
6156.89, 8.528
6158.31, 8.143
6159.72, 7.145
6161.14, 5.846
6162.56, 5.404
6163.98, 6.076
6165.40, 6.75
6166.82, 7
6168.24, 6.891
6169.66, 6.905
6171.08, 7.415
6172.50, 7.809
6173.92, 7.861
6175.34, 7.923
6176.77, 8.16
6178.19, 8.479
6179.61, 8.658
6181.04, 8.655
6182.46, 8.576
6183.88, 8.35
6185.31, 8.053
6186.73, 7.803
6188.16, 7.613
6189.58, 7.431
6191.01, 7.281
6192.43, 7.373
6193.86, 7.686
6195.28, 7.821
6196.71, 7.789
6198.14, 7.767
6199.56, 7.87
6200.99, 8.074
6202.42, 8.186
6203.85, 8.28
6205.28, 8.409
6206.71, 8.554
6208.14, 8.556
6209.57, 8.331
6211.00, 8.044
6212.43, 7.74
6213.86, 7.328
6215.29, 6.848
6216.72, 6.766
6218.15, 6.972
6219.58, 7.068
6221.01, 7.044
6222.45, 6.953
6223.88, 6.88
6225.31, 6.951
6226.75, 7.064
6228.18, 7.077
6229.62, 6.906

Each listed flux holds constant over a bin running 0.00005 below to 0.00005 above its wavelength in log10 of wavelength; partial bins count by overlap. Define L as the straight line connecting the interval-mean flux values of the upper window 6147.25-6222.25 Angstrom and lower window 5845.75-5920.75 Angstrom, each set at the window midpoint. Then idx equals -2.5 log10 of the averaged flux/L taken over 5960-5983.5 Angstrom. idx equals -0.14 mag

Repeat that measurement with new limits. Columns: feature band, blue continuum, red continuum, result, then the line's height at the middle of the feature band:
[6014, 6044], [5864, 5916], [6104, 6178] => -0.158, 7.43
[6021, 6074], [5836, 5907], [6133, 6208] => -0.159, 7.57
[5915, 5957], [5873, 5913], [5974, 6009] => -0.104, 7.03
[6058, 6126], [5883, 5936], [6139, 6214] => -0.148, 7.52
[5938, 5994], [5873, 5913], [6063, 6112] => -0.149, 7.03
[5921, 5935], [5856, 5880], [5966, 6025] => 0.052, 7.95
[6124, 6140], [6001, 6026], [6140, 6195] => -0.082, 8.06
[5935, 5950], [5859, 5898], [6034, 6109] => -0.122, 7.11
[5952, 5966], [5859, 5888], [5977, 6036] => 0.028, 8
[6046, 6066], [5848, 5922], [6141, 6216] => -0.178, 7.48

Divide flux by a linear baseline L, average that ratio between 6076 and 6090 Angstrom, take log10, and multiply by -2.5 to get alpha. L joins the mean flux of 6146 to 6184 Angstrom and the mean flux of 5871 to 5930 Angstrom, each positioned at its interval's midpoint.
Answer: -0.18 mag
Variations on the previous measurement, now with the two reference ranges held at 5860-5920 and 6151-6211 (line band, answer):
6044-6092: -0.20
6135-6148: -0.16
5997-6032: -0.18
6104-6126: -0.11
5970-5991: -0.18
